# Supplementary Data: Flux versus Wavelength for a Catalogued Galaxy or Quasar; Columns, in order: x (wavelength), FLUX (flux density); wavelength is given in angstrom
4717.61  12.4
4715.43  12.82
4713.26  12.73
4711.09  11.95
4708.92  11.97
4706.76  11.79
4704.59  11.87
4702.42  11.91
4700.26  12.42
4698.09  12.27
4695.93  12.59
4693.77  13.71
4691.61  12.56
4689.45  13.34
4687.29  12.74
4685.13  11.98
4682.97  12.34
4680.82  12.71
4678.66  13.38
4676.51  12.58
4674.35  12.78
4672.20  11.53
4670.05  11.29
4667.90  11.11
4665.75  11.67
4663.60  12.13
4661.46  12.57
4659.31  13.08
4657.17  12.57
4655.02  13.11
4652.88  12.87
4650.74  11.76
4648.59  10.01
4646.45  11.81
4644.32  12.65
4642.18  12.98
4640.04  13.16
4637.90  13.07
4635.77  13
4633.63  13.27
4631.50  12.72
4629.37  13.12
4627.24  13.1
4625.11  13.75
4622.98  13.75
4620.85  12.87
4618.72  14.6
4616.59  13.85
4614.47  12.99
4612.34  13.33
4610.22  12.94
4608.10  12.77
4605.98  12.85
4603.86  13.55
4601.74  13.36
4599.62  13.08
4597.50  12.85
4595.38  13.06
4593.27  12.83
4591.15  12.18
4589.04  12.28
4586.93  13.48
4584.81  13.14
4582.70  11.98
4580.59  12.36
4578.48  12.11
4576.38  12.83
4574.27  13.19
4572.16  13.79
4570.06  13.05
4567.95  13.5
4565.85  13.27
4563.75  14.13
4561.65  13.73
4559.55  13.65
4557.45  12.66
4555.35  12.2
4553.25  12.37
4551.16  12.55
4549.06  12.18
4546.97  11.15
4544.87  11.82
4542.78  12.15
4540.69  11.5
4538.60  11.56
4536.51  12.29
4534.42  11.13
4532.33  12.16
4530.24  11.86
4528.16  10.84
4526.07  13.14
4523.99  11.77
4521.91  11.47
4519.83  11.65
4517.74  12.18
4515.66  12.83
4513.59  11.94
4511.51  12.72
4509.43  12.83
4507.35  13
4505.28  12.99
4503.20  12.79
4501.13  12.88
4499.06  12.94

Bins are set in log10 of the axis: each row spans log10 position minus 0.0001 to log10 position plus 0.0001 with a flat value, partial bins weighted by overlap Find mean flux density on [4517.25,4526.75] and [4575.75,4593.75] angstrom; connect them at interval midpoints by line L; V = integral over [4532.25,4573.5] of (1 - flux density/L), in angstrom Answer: -0.94 angstrom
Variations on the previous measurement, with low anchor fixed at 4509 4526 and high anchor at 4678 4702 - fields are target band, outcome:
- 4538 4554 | 0.49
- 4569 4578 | -0.57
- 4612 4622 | -0.84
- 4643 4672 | 1.30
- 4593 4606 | -0.71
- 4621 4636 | -0.85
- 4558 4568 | -1.04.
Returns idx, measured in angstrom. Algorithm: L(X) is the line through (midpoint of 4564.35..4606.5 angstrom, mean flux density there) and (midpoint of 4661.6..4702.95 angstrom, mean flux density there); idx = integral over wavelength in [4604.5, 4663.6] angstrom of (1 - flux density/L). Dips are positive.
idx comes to -1.1 angstrom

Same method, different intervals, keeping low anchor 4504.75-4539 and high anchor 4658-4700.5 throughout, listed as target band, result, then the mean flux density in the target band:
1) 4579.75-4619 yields -2.27 angstrom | 13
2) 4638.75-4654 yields 0.23 angstrom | 12.2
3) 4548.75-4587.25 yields -2.32 angstrom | 13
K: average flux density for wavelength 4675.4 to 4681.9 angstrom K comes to 12.9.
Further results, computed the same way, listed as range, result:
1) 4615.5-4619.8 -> 14.2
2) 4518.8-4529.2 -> 11.8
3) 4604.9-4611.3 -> 12.9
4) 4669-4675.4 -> 11.9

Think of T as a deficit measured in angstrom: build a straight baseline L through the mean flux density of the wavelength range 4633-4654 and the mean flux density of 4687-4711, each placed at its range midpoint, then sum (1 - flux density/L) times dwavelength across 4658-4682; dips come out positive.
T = 0.3 angstrom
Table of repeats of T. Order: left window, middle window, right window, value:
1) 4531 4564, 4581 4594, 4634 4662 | -0.27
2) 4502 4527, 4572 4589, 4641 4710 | -0.53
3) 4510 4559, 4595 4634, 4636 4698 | -3.11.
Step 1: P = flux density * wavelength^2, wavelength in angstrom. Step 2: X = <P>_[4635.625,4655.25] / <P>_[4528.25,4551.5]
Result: 1.10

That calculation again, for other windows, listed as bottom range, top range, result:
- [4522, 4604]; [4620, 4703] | 1.04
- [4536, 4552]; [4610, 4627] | 1.18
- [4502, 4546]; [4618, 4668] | 1.10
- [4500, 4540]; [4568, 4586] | 1.08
